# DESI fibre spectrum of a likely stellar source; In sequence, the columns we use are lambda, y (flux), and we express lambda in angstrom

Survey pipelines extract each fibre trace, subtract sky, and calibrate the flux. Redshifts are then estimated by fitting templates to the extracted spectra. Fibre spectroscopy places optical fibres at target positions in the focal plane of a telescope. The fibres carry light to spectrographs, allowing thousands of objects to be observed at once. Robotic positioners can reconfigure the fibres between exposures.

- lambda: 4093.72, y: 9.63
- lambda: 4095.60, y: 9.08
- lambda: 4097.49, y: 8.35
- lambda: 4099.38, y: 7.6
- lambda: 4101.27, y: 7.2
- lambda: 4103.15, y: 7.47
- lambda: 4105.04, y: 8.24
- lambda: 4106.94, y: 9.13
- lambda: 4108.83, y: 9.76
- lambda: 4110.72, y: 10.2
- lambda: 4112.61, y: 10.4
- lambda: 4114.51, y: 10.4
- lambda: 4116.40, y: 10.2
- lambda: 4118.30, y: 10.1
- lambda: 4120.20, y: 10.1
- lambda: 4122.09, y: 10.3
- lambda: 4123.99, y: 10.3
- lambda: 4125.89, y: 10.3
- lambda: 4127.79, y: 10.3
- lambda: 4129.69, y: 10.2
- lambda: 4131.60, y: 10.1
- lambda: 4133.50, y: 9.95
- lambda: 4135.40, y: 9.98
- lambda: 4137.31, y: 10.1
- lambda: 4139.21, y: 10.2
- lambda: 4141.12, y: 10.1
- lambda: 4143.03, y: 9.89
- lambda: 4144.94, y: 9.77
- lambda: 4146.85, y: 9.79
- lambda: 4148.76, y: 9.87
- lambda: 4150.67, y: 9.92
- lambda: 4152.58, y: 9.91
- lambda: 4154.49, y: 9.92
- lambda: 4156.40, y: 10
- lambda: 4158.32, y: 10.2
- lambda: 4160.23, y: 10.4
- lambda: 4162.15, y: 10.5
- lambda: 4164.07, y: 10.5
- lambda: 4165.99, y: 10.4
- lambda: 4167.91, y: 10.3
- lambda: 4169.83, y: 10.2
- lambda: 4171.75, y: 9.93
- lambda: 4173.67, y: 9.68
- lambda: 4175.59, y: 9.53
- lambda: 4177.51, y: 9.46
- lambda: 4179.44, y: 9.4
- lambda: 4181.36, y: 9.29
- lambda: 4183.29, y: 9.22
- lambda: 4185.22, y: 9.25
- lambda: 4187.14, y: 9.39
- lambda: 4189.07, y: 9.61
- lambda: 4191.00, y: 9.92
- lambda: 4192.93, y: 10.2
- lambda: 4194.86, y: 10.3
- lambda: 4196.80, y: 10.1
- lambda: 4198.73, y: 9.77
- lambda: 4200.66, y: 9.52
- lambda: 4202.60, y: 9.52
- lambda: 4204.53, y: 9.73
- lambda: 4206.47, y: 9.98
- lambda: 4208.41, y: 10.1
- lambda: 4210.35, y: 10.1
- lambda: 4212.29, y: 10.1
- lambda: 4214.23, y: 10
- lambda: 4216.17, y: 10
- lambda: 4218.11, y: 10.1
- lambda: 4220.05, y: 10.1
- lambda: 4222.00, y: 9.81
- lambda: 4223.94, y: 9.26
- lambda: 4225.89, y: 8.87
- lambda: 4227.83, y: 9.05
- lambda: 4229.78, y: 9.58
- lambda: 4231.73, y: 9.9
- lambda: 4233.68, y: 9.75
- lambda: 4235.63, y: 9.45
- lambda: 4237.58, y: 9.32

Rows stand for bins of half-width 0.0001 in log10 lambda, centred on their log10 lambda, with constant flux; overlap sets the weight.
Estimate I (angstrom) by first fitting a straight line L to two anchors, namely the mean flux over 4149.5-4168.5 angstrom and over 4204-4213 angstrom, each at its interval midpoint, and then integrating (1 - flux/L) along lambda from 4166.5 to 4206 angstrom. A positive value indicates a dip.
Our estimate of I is 1.4 angstrom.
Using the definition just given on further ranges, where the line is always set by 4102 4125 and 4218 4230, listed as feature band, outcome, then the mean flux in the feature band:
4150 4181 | -1.29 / 10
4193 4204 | -0.37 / 9.87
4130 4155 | -0.84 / 9.97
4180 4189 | 0.23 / 9.33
